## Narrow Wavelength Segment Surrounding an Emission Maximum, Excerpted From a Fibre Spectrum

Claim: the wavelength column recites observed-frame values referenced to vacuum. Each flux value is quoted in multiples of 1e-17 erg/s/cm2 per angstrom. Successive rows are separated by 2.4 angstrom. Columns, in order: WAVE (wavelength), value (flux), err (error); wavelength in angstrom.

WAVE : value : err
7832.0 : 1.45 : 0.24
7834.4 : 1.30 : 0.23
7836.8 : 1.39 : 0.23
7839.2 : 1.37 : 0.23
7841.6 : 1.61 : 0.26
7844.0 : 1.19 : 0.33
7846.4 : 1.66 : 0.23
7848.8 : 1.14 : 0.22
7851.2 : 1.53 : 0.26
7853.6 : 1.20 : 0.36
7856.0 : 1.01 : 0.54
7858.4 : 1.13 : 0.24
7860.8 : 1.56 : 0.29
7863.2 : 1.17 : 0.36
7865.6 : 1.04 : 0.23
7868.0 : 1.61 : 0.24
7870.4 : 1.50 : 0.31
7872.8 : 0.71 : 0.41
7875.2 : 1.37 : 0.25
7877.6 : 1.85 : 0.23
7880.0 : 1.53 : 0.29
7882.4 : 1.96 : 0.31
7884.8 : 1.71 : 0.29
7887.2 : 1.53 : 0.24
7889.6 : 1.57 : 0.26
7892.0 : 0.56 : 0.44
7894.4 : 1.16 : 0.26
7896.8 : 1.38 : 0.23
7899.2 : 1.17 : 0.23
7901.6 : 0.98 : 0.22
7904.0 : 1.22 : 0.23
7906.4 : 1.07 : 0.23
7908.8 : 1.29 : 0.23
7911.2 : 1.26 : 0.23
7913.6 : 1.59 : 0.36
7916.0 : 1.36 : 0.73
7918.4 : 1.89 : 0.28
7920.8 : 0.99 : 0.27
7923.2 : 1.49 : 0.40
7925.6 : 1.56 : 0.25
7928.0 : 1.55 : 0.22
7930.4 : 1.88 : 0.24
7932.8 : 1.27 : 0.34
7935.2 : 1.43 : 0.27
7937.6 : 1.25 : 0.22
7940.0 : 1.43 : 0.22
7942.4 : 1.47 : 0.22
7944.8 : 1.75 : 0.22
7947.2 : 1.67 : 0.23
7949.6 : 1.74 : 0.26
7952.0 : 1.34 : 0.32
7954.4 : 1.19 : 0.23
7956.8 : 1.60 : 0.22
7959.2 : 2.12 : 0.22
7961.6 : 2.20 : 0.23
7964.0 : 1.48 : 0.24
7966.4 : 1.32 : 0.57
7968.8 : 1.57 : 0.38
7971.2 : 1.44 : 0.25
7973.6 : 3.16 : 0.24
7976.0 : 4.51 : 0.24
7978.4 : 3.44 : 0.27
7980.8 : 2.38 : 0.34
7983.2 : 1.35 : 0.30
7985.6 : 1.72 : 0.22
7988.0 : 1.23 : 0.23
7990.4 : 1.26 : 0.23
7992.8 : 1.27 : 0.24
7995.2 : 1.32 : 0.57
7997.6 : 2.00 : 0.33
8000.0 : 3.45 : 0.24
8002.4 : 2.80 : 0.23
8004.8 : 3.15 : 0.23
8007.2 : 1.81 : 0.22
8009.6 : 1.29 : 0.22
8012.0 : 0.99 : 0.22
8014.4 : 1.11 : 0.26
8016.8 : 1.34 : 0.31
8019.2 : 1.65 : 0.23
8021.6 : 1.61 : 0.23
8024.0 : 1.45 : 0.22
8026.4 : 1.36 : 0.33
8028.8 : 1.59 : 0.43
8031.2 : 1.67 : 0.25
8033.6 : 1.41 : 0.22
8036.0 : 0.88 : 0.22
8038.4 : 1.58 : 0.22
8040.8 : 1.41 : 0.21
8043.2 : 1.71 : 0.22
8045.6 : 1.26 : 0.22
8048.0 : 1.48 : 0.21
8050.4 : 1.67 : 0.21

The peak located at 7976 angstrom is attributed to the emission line H-alpha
